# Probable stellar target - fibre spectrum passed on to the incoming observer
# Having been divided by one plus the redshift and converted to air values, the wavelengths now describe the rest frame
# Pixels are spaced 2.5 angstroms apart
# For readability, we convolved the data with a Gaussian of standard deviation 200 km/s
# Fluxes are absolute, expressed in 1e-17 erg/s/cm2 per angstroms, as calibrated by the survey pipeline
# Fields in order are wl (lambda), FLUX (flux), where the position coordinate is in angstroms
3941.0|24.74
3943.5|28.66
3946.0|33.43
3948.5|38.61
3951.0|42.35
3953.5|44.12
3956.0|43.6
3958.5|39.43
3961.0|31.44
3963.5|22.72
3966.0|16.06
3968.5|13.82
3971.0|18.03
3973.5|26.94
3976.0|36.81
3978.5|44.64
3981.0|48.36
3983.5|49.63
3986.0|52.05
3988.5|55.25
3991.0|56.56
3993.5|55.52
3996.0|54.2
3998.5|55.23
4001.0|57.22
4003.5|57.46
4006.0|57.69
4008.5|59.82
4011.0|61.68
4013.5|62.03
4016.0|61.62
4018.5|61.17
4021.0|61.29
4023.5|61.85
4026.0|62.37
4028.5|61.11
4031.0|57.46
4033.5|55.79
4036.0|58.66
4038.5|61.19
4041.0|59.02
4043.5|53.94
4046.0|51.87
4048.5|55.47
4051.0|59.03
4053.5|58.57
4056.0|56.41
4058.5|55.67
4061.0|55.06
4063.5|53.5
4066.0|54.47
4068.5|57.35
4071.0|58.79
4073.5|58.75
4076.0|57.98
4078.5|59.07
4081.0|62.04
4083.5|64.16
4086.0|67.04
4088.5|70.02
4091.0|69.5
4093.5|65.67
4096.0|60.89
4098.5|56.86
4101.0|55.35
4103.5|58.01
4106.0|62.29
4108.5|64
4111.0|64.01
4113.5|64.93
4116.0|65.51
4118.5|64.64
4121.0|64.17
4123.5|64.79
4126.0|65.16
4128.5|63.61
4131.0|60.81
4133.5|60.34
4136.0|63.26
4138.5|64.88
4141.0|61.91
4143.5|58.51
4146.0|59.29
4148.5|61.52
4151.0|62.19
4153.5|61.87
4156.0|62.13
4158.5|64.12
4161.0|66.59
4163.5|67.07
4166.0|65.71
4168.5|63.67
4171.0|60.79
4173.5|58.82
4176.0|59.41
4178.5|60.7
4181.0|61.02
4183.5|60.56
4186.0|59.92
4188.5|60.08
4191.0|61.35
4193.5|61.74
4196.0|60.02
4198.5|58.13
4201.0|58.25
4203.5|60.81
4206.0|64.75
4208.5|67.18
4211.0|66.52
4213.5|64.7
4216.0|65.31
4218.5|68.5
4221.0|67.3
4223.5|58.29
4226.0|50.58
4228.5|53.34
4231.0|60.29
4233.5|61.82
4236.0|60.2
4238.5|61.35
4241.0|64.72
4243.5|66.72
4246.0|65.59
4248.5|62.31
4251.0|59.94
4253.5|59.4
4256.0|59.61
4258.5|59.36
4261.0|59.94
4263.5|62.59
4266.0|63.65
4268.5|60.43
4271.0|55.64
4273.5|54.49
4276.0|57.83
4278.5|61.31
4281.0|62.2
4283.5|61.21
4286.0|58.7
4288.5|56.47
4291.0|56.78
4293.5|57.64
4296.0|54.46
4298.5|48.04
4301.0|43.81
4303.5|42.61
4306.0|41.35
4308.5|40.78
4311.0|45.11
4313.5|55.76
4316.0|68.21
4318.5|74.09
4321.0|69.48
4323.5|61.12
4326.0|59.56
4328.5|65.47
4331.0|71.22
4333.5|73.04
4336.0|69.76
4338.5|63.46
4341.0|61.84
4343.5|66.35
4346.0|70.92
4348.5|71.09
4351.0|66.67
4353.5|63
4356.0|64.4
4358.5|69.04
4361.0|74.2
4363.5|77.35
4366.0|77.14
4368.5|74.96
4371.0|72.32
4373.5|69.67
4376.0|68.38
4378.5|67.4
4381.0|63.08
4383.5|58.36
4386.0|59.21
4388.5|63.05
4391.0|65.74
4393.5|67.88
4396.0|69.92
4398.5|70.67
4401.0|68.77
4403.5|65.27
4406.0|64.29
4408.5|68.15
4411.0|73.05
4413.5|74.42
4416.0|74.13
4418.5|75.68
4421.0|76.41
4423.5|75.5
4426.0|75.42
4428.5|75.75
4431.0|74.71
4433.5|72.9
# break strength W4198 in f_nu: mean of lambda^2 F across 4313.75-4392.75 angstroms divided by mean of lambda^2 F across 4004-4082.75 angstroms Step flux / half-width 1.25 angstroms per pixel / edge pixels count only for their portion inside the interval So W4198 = 1.3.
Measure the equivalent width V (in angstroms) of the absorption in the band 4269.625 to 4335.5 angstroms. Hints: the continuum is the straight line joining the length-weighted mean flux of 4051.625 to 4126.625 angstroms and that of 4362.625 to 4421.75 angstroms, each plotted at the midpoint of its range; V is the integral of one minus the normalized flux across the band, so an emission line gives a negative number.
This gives 9.0 angstroms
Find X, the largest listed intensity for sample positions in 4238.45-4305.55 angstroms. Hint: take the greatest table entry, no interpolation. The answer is 66.72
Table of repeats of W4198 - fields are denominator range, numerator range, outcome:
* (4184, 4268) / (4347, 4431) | 1.22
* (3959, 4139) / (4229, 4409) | 1.28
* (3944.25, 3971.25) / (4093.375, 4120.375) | 2.11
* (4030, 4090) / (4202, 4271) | 1.15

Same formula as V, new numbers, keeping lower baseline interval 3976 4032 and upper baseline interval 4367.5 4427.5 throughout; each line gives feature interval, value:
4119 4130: -0.7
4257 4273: 1.2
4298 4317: 5.3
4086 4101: -1.2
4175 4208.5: 1.0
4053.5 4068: 0.7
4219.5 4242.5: 1.4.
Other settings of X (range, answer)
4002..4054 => 62.37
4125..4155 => 65.16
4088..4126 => 70.02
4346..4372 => 77.35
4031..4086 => 67.04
